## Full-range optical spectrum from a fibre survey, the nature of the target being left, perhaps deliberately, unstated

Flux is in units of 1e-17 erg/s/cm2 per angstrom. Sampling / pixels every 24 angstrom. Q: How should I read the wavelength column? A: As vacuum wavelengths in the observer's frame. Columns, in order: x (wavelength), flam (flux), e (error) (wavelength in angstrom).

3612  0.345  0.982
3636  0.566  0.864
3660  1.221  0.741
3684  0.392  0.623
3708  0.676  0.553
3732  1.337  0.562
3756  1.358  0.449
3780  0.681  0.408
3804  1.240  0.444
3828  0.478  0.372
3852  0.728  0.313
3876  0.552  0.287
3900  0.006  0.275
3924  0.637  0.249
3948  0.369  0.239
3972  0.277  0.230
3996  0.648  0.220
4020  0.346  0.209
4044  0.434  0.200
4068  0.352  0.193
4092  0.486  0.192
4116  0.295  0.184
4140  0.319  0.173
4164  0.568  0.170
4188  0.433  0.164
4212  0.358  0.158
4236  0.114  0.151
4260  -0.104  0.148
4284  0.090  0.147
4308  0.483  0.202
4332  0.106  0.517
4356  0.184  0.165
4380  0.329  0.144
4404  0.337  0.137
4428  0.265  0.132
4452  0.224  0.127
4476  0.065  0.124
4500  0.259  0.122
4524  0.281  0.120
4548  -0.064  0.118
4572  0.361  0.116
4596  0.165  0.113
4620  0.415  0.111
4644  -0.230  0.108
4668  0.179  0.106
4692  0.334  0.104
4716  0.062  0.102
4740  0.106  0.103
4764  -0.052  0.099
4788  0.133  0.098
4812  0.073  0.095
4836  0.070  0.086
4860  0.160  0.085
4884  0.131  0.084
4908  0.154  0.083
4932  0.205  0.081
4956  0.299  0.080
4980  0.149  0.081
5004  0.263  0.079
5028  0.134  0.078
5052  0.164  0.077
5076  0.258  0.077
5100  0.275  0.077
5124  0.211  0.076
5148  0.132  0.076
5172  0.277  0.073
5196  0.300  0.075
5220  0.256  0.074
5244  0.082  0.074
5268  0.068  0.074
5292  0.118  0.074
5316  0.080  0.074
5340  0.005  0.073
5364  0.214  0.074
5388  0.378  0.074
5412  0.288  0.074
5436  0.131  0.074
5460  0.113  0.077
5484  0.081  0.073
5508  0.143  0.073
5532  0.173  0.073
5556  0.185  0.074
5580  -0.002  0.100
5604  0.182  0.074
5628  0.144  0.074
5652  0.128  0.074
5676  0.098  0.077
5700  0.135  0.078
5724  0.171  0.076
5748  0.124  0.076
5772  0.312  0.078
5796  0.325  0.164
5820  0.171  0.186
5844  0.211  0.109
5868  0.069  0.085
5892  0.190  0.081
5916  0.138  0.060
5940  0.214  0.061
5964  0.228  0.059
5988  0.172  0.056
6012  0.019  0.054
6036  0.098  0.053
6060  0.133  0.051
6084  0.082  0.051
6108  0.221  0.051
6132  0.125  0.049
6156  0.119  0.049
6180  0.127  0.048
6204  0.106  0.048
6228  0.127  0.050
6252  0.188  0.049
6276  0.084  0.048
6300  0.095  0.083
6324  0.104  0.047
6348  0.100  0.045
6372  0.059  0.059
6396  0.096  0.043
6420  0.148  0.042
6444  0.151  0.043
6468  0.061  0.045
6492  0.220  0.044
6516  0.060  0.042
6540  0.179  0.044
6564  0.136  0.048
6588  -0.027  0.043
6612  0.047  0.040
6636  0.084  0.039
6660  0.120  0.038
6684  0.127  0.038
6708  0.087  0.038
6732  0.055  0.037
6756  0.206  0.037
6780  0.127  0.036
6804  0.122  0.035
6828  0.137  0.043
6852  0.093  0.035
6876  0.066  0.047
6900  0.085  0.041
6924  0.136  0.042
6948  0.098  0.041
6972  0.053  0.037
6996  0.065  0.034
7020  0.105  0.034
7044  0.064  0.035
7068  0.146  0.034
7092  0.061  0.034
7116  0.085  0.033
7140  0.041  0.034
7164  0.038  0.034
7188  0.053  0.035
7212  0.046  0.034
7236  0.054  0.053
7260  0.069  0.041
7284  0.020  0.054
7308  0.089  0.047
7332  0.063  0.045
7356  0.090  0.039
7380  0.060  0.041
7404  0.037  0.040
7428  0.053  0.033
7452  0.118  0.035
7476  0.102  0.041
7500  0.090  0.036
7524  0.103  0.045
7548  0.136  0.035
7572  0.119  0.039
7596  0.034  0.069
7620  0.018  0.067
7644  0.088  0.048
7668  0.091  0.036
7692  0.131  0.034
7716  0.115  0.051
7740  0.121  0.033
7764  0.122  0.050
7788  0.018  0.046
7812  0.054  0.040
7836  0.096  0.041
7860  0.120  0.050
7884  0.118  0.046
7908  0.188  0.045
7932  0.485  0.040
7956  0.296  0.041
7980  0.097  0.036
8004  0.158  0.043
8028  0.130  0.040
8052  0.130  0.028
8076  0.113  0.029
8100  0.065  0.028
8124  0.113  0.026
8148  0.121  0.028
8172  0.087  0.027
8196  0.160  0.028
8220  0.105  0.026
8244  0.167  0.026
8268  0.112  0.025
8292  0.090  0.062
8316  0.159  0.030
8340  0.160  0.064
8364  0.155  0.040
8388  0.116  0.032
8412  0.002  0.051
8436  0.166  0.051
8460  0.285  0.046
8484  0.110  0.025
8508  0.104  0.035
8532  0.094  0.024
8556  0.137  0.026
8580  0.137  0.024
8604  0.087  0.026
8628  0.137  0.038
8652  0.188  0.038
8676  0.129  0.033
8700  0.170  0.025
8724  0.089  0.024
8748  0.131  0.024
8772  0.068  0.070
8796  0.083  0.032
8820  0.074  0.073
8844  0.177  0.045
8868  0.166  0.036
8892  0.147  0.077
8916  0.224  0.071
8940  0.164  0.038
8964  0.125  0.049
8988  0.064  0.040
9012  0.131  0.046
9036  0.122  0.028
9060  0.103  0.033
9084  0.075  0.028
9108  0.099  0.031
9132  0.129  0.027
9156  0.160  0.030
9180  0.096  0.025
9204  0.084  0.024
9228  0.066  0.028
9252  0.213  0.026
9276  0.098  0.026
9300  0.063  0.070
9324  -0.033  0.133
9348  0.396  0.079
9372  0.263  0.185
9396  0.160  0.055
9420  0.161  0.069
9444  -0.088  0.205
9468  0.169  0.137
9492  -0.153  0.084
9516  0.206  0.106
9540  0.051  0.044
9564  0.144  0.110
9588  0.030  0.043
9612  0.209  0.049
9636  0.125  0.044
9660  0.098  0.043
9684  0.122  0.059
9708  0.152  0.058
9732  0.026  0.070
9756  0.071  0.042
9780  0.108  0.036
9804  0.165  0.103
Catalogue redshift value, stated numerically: 1.130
